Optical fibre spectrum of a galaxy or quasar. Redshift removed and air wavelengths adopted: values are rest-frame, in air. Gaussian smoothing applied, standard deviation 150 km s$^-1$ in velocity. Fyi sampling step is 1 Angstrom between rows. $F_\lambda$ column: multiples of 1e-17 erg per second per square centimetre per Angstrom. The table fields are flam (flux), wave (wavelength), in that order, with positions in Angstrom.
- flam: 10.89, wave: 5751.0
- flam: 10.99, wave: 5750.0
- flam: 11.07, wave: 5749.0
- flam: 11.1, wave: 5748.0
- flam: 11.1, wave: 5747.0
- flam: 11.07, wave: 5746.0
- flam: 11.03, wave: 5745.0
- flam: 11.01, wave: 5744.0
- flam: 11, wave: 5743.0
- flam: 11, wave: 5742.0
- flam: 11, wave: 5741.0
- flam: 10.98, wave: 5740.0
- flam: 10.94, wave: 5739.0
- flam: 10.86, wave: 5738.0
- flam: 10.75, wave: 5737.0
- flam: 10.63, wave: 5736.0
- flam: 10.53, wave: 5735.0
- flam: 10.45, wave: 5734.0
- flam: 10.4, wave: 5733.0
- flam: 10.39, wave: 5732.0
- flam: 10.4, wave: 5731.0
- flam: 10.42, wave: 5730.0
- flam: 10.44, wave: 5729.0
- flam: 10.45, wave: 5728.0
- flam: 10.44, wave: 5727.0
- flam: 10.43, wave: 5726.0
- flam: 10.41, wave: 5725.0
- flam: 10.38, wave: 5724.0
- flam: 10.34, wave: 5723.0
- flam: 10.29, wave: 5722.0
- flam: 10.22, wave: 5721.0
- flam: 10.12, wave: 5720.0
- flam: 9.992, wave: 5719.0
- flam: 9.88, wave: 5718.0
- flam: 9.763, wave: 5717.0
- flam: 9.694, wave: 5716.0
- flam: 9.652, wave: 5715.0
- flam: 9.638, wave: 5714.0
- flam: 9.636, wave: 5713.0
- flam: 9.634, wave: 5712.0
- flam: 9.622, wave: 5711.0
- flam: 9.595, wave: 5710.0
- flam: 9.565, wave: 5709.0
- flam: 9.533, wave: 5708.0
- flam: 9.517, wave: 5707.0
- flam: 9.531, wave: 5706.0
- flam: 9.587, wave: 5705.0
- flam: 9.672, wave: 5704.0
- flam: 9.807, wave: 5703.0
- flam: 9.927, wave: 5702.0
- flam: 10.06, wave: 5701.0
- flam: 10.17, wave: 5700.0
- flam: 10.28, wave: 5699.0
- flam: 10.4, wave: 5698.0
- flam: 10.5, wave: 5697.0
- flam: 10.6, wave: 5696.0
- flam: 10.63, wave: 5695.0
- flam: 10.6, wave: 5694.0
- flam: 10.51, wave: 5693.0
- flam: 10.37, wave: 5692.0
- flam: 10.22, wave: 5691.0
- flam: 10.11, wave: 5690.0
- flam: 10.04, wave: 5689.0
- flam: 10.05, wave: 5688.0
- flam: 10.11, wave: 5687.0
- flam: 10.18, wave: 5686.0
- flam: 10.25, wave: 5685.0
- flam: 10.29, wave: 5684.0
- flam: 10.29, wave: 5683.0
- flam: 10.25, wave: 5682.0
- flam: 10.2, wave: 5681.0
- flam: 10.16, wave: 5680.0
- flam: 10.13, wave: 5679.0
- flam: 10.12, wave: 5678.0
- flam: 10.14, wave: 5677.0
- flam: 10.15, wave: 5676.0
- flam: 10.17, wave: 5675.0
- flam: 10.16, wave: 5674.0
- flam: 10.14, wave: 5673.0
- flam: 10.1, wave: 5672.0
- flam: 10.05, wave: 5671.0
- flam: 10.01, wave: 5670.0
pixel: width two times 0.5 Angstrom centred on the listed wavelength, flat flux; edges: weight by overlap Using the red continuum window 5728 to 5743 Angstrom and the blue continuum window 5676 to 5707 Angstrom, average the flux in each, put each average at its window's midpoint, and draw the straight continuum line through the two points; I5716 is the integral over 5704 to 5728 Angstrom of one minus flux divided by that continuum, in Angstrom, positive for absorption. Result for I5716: 1.25 Angstrom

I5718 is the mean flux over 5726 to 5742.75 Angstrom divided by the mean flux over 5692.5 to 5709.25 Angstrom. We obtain 1.06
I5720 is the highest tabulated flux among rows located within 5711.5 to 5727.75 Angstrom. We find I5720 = 10.44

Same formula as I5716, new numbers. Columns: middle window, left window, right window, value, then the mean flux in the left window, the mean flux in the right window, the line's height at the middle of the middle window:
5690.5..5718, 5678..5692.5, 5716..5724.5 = 0.51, 10.2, 10.1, 10.1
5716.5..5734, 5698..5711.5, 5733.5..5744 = 0.21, 9.78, 10.8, 10.4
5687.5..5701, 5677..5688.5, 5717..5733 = -0.16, 10.2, 10.3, 10.2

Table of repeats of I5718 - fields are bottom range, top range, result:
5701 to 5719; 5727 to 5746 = 1.11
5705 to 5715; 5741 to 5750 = 1.15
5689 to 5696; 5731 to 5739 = 1.02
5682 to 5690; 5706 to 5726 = 0.97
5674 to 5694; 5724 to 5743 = 1.04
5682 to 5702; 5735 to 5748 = 1.06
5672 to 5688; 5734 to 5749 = 1.07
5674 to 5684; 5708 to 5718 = 0.95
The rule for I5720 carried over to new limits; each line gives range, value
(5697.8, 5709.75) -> 10.4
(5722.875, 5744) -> 11.01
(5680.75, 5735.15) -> 10.63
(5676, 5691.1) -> 10.29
